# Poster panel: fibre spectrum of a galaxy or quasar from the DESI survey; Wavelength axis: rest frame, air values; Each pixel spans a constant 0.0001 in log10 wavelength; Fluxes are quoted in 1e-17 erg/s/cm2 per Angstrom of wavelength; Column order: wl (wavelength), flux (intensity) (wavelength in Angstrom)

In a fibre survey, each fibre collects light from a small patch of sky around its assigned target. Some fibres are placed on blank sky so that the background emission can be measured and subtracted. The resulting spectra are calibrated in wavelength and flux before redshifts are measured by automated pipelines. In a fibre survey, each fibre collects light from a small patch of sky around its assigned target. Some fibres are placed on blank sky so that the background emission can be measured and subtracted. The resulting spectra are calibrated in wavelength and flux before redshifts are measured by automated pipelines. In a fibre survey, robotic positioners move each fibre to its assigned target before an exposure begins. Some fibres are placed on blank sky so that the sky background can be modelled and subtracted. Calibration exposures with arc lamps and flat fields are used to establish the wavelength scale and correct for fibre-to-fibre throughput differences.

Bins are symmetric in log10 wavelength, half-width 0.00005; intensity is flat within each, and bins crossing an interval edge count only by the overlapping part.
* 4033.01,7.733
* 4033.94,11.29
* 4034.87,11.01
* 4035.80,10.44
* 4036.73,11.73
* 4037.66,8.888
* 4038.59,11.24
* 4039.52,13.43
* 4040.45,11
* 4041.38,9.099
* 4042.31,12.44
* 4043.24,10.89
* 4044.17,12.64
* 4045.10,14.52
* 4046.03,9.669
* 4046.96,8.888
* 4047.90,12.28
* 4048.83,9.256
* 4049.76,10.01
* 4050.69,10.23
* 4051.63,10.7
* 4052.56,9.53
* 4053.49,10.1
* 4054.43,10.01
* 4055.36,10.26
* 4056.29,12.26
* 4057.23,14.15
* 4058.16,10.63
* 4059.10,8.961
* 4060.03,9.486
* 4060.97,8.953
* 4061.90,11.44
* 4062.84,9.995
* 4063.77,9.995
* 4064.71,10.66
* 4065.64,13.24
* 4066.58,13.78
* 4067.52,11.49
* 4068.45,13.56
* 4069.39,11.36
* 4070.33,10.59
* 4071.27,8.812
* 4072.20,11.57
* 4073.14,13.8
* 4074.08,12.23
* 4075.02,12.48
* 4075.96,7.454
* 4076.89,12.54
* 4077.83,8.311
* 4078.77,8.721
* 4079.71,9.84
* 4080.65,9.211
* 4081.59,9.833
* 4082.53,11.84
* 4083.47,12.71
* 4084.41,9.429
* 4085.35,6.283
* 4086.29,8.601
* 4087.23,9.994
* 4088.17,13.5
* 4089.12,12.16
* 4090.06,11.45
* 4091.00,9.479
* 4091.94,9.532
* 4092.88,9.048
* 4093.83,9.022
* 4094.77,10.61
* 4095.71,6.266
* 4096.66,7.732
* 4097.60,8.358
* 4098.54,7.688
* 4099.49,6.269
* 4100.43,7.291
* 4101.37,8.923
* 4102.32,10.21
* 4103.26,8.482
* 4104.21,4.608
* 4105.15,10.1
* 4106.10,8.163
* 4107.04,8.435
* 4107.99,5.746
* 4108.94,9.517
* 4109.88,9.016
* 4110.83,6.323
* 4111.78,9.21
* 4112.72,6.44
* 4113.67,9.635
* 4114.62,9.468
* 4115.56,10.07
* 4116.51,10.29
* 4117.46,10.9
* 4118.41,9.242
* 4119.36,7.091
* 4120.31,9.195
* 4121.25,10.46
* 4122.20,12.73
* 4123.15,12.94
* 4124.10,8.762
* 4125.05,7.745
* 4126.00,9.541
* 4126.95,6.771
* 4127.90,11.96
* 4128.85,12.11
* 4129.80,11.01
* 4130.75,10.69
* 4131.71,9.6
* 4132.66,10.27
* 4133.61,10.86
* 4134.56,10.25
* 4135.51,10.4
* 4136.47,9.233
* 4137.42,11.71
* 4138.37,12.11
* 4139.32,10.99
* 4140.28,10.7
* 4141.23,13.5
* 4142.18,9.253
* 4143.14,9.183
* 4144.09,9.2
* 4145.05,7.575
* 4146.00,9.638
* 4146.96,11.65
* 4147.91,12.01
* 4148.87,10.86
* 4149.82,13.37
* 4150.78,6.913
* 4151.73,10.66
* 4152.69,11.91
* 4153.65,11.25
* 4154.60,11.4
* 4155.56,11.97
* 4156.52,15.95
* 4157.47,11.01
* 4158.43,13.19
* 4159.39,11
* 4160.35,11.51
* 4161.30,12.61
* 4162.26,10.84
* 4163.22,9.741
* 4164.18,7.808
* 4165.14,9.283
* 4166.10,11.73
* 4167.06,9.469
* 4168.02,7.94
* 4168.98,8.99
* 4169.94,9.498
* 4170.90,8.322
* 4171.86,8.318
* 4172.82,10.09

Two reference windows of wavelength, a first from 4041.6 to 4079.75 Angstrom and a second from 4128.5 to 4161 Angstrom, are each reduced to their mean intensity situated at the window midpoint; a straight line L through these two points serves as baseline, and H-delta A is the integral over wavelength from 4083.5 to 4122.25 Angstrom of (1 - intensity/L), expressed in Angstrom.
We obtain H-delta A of 7.1 Angstrom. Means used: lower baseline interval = 10.9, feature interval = 8.95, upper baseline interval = 11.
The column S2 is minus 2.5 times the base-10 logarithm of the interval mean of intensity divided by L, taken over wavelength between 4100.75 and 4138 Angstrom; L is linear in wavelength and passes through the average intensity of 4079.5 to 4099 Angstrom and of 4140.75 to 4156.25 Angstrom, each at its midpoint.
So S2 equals 0.08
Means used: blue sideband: 9.65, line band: 9.44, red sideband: 10.7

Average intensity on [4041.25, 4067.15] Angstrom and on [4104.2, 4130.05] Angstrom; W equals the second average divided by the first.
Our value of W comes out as 0.85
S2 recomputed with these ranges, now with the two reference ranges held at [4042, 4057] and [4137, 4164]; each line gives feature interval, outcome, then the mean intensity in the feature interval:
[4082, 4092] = 0.05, 10.5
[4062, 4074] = -0.06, 11.6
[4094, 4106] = 0.33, 8.07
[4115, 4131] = 0.10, 10.1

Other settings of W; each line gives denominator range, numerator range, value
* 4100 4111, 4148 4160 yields 1.43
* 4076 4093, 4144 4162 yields 1.12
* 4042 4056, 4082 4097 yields 0.92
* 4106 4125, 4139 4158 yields 1.19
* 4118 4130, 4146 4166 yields 1.13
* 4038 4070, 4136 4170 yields 0.97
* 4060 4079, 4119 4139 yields 0.93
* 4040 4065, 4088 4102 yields 0.85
